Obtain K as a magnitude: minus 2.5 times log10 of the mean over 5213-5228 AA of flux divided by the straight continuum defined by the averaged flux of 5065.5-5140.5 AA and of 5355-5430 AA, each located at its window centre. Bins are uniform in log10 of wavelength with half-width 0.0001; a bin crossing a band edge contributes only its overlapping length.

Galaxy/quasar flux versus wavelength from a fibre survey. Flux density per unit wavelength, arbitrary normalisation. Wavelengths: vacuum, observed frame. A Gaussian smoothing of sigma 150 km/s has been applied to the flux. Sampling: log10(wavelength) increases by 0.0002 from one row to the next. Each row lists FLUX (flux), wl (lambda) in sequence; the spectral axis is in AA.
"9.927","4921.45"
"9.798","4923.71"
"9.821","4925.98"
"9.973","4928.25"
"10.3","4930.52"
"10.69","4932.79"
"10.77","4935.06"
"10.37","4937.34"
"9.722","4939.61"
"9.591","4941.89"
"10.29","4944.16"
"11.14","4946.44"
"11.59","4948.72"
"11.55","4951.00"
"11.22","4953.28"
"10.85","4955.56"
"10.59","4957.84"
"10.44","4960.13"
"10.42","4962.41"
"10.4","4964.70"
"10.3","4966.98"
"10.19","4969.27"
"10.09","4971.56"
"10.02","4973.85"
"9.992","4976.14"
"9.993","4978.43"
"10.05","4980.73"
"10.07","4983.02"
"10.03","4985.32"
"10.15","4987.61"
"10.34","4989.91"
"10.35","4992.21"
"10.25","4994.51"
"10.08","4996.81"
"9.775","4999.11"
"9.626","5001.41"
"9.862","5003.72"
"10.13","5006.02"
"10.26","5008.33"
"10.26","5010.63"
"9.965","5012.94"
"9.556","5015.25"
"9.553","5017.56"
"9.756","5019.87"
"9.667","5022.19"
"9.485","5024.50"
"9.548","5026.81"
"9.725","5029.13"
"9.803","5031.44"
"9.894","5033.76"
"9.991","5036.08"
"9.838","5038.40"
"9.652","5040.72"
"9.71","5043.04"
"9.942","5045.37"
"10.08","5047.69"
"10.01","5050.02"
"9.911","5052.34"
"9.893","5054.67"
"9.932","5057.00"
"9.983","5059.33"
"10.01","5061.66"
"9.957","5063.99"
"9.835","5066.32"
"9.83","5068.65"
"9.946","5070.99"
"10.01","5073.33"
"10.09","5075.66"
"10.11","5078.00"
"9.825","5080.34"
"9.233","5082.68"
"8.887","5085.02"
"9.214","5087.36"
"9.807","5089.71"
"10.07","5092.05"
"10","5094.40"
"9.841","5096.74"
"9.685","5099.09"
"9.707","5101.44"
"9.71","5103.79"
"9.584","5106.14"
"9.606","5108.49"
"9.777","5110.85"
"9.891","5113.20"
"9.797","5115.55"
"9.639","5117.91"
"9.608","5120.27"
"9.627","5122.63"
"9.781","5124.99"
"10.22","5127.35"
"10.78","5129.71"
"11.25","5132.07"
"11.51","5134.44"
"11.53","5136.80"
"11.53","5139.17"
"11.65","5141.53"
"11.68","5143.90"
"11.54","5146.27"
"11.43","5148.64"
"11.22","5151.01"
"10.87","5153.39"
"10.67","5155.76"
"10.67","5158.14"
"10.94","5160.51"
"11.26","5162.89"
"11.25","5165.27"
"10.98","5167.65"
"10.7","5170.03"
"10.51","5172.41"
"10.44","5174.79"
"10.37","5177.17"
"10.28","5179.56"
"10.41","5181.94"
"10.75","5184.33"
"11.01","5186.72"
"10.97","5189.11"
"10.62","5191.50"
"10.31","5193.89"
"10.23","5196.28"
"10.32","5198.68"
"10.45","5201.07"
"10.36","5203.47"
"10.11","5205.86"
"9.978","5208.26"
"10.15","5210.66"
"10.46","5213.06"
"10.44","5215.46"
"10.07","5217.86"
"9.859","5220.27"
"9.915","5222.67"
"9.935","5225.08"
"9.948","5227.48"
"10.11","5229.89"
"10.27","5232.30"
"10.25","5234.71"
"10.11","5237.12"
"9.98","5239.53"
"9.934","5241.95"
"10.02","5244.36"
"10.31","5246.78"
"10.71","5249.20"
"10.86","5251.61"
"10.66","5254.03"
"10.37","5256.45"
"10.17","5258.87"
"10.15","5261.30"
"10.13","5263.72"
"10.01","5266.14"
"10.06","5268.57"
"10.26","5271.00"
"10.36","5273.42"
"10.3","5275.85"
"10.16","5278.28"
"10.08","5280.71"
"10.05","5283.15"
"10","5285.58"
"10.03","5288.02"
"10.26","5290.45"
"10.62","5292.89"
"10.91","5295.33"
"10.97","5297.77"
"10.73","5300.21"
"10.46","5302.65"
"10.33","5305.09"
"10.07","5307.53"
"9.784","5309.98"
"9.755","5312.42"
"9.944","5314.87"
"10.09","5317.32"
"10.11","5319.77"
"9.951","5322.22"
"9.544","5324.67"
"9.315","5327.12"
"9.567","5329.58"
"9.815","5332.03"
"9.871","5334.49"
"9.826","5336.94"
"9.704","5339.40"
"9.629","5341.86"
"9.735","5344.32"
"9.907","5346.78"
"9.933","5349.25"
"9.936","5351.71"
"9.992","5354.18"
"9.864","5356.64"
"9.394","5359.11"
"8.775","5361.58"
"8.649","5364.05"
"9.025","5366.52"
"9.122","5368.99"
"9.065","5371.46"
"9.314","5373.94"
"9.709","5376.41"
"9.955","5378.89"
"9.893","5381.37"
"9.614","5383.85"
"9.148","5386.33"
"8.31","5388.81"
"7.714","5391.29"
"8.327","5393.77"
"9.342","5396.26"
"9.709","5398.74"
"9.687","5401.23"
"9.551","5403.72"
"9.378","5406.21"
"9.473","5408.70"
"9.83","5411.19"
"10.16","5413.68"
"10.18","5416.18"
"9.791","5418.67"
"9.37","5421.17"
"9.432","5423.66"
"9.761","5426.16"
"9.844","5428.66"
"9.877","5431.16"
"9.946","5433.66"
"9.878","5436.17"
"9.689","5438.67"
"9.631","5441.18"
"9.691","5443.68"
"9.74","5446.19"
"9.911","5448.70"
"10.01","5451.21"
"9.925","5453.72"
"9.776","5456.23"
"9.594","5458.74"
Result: -0.03 mag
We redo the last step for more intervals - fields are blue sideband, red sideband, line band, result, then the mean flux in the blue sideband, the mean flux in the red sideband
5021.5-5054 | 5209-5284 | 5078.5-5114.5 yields 0.03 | 9.81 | 10.2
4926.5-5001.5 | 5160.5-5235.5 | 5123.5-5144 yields -0.07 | 10.3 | 10.4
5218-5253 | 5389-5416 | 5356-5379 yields 0.03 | 10.2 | 9.31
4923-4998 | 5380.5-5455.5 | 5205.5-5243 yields -0.02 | 10.3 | 9.56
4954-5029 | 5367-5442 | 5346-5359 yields -0.04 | 10.1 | 9.48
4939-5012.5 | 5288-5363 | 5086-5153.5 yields -0.02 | 10.3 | 9.96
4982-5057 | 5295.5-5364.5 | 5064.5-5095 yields 0.02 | 9.91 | 9.87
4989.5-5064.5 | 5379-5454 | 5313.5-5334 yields -0.02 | 9.9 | 9.56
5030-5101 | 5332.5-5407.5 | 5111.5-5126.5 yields 0.00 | 9.83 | 9.41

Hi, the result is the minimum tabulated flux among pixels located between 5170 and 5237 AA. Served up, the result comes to 9.859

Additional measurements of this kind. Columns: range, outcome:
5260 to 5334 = 9.315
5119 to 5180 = 9.608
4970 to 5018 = 9.553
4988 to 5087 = 8.887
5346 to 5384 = 8.649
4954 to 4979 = 9.992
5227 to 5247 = 9.934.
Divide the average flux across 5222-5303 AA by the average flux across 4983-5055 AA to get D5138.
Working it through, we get 1.04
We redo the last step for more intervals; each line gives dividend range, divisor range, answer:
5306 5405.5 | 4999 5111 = 0.97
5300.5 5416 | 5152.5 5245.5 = 0.92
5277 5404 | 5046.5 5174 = 0.94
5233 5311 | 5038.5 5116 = 1.05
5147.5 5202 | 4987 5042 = 1.08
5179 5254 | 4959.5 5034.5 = 1.03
